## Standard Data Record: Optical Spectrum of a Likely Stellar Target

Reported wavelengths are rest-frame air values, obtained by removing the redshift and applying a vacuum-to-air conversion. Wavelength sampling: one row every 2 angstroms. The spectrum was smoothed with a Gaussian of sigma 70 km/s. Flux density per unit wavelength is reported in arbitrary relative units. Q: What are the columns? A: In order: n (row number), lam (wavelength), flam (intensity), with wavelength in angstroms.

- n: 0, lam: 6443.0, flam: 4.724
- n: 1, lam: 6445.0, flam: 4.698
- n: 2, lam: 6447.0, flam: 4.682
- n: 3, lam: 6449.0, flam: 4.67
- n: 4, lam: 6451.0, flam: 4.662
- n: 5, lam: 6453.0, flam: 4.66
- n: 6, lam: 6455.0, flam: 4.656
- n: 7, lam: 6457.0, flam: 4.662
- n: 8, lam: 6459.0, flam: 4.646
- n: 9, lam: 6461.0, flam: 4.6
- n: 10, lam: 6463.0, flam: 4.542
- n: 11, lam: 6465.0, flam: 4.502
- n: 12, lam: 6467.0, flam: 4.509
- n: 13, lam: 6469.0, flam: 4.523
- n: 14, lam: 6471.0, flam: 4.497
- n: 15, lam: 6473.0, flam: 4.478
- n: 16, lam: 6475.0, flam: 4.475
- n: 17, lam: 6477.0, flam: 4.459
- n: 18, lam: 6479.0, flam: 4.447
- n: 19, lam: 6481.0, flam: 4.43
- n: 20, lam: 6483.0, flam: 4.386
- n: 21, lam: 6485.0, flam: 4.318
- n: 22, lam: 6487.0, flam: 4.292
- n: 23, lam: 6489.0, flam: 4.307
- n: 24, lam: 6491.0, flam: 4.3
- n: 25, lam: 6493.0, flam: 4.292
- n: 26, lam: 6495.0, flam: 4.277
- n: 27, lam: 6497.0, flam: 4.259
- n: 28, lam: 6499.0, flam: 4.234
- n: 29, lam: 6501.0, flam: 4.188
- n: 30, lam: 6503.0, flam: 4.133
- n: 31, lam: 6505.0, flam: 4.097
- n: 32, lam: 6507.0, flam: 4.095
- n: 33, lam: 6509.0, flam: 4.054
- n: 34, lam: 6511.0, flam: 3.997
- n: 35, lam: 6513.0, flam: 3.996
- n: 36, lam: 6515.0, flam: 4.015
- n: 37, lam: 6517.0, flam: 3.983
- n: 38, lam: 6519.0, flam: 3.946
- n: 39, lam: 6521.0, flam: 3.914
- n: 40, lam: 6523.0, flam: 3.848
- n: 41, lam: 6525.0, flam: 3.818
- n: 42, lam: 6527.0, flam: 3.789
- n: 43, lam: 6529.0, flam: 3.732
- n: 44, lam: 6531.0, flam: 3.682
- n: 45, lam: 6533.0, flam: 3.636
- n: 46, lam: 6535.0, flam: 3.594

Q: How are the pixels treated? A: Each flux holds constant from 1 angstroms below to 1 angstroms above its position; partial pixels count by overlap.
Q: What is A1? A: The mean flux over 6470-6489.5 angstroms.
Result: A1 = 4.41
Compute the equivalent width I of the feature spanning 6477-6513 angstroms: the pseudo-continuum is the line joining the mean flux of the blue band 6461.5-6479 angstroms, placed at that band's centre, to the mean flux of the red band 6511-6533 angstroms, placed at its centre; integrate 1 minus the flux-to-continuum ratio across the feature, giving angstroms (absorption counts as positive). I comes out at -0.4 angstroms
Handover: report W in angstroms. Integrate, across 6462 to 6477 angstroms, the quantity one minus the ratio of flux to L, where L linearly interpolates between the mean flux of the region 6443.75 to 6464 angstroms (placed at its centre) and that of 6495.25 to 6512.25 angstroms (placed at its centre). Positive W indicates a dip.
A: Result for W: -0.04 angstroms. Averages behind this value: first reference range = 4.65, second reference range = 4.14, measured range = 4.5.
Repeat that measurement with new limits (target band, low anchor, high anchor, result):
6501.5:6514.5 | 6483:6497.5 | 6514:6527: 0.02 angstroms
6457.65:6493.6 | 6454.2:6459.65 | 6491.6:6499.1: 0.16 angstroms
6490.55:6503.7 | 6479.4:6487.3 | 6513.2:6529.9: -0.14 angstroms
